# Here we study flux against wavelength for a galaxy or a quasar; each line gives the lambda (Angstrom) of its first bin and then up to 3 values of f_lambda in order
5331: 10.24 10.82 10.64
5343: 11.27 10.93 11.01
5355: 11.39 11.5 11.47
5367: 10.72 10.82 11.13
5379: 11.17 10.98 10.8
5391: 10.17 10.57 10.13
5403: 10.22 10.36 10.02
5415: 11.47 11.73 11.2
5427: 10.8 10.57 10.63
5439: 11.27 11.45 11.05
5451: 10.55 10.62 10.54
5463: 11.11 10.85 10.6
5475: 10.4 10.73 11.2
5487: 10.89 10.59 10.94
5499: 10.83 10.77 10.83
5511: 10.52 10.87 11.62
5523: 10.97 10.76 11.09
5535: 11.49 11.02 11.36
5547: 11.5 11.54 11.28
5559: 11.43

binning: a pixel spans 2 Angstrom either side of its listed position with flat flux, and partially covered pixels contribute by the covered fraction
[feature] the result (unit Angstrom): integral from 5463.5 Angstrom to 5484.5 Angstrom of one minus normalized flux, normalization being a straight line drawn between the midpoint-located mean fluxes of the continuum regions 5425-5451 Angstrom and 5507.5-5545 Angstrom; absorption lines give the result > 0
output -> 0.4 Angstrom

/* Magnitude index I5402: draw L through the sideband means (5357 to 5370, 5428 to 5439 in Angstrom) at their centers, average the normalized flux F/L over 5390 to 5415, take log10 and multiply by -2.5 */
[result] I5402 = 0.06 mag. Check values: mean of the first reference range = 11.2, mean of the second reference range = 10.7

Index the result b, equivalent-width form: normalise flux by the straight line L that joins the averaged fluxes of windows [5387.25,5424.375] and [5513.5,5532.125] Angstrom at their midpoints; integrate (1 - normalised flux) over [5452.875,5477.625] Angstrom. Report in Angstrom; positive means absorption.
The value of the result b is 0.4 Angstrom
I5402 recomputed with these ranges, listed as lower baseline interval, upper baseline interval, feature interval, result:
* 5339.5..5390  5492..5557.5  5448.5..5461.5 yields 0.05 mag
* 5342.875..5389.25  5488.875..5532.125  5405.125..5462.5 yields 0.01 mag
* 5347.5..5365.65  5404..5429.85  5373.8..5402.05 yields 0.04 mag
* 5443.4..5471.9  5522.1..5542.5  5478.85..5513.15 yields 0.01 mag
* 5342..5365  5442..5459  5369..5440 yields 0.03 mag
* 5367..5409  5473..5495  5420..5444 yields -0.03 mag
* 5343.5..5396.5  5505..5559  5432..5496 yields 0.02 mag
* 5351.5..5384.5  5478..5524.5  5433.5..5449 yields -0.01 mag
